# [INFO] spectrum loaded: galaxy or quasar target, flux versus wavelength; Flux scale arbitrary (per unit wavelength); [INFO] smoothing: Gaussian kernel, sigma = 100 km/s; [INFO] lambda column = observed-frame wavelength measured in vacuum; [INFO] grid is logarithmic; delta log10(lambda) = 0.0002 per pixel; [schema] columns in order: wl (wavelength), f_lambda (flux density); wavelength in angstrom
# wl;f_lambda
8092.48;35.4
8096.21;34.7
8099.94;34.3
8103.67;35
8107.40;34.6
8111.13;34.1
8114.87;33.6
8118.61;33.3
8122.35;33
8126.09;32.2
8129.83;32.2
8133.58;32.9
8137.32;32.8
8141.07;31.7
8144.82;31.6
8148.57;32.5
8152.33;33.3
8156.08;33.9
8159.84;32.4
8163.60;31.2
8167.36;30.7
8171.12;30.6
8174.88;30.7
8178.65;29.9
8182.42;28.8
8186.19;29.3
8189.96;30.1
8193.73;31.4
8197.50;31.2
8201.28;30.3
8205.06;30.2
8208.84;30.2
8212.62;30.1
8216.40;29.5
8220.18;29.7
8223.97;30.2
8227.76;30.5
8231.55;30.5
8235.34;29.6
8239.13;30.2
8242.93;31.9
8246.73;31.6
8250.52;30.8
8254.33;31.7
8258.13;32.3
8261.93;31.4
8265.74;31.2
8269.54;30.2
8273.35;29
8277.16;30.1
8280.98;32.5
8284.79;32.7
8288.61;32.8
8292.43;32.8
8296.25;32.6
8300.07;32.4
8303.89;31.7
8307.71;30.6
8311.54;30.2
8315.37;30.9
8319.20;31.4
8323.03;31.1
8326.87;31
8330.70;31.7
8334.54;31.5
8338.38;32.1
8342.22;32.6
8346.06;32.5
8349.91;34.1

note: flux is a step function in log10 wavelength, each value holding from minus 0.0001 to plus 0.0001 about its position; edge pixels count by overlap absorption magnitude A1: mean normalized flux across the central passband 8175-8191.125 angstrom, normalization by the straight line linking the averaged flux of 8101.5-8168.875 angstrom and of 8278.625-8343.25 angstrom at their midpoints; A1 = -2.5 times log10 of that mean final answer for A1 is 0.10 mag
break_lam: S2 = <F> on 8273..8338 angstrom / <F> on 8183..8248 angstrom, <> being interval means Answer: 1.0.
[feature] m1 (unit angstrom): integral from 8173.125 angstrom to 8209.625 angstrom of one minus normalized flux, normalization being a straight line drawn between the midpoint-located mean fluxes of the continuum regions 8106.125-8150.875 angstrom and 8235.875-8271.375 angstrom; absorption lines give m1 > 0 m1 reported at 2.1 angstrom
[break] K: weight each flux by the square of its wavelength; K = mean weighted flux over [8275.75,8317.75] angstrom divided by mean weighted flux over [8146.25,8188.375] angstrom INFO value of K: 1.05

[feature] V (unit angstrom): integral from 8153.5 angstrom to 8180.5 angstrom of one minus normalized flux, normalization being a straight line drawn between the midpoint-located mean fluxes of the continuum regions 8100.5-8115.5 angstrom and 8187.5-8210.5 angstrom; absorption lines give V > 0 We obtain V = 0.4 angstrom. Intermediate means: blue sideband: 34.4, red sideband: 30.5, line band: 31.4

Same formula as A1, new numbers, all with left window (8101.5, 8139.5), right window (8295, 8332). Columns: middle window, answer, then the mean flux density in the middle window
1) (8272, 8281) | 0.05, 30.2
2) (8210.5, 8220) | 0.09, 29.8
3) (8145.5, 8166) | 0.02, 32.5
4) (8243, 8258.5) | 0.01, 31.6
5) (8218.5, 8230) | 0.07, 30.1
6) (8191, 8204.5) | 0.06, 30.8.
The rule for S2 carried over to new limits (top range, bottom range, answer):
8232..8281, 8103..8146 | 0.93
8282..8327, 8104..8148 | 0.96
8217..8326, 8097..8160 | 0.94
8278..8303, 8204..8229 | 1.08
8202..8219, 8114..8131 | 0.91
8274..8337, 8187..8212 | 1.04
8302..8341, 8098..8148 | 0.94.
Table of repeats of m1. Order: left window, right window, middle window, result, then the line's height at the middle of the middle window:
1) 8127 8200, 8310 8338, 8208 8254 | 1.3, 31.3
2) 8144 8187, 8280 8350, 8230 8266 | 0.6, 31.6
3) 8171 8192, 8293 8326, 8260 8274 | 0.1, 30.9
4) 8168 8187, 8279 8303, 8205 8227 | 0.6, 30.8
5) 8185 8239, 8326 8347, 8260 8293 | -0.3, 31.1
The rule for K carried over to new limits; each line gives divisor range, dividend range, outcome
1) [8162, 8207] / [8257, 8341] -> 1.07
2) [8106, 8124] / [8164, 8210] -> 0.92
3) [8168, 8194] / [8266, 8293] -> 1.07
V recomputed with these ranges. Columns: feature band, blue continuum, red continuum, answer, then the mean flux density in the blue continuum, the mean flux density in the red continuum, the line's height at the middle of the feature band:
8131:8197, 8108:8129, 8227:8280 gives 2.14 angstrom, 33.3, 30.8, 32.4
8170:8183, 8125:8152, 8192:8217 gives 0.49 angstrom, 32.3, 30.5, 31.3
